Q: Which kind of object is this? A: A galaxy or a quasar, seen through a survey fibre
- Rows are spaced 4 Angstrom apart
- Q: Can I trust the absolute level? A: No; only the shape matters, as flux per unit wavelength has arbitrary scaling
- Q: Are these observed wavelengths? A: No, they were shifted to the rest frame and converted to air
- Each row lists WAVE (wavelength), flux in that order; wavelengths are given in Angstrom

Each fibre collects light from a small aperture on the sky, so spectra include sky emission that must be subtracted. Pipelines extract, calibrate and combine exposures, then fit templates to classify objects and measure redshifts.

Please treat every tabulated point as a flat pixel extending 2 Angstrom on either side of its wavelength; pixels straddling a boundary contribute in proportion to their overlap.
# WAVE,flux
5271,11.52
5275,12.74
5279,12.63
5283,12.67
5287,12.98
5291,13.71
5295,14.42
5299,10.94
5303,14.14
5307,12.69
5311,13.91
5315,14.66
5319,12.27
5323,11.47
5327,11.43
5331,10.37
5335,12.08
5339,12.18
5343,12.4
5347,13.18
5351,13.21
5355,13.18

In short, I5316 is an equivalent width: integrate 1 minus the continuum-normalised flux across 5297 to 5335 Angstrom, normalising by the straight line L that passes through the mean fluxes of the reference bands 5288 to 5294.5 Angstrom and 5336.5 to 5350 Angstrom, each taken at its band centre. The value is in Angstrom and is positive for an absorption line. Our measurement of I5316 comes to 2.3 Angstrom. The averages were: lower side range 13.8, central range 12.4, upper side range 12.6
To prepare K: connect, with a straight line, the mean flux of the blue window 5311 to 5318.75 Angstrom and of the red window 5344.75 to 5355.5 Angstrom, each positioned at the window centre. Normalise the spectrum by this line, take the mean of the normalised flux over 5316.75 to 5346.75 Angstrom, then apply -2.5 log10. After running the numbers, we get 0.15 mag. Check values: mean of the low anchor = 13.9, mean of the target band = 11.9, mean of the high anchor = 13.2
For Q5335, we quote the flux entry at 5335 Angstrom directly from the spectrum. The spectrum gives 12.08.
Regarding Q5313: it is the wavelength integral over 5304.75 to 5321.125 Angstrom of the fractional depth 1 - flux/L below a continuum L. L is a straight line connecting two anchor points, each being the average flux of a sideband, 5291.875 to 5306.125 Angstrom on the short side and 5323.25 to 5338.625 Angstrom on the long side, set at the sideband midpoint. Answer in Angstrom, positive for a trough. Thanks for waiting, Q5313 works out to -1.3 Angstrom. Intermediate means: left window 13.2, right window 11.4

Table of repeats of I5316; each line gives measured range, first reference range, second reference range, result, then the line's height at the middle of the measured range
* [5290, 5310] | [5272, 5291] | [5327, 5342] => -1.33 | 12.4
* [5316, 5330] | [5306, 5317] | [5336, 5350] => 1.63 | 13.4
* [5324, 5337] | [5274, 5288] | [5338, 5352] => 1.47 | 12.7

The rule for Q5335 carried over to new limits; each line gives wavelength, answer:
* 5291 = 13.71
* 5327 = 11.43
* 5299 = 10.94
